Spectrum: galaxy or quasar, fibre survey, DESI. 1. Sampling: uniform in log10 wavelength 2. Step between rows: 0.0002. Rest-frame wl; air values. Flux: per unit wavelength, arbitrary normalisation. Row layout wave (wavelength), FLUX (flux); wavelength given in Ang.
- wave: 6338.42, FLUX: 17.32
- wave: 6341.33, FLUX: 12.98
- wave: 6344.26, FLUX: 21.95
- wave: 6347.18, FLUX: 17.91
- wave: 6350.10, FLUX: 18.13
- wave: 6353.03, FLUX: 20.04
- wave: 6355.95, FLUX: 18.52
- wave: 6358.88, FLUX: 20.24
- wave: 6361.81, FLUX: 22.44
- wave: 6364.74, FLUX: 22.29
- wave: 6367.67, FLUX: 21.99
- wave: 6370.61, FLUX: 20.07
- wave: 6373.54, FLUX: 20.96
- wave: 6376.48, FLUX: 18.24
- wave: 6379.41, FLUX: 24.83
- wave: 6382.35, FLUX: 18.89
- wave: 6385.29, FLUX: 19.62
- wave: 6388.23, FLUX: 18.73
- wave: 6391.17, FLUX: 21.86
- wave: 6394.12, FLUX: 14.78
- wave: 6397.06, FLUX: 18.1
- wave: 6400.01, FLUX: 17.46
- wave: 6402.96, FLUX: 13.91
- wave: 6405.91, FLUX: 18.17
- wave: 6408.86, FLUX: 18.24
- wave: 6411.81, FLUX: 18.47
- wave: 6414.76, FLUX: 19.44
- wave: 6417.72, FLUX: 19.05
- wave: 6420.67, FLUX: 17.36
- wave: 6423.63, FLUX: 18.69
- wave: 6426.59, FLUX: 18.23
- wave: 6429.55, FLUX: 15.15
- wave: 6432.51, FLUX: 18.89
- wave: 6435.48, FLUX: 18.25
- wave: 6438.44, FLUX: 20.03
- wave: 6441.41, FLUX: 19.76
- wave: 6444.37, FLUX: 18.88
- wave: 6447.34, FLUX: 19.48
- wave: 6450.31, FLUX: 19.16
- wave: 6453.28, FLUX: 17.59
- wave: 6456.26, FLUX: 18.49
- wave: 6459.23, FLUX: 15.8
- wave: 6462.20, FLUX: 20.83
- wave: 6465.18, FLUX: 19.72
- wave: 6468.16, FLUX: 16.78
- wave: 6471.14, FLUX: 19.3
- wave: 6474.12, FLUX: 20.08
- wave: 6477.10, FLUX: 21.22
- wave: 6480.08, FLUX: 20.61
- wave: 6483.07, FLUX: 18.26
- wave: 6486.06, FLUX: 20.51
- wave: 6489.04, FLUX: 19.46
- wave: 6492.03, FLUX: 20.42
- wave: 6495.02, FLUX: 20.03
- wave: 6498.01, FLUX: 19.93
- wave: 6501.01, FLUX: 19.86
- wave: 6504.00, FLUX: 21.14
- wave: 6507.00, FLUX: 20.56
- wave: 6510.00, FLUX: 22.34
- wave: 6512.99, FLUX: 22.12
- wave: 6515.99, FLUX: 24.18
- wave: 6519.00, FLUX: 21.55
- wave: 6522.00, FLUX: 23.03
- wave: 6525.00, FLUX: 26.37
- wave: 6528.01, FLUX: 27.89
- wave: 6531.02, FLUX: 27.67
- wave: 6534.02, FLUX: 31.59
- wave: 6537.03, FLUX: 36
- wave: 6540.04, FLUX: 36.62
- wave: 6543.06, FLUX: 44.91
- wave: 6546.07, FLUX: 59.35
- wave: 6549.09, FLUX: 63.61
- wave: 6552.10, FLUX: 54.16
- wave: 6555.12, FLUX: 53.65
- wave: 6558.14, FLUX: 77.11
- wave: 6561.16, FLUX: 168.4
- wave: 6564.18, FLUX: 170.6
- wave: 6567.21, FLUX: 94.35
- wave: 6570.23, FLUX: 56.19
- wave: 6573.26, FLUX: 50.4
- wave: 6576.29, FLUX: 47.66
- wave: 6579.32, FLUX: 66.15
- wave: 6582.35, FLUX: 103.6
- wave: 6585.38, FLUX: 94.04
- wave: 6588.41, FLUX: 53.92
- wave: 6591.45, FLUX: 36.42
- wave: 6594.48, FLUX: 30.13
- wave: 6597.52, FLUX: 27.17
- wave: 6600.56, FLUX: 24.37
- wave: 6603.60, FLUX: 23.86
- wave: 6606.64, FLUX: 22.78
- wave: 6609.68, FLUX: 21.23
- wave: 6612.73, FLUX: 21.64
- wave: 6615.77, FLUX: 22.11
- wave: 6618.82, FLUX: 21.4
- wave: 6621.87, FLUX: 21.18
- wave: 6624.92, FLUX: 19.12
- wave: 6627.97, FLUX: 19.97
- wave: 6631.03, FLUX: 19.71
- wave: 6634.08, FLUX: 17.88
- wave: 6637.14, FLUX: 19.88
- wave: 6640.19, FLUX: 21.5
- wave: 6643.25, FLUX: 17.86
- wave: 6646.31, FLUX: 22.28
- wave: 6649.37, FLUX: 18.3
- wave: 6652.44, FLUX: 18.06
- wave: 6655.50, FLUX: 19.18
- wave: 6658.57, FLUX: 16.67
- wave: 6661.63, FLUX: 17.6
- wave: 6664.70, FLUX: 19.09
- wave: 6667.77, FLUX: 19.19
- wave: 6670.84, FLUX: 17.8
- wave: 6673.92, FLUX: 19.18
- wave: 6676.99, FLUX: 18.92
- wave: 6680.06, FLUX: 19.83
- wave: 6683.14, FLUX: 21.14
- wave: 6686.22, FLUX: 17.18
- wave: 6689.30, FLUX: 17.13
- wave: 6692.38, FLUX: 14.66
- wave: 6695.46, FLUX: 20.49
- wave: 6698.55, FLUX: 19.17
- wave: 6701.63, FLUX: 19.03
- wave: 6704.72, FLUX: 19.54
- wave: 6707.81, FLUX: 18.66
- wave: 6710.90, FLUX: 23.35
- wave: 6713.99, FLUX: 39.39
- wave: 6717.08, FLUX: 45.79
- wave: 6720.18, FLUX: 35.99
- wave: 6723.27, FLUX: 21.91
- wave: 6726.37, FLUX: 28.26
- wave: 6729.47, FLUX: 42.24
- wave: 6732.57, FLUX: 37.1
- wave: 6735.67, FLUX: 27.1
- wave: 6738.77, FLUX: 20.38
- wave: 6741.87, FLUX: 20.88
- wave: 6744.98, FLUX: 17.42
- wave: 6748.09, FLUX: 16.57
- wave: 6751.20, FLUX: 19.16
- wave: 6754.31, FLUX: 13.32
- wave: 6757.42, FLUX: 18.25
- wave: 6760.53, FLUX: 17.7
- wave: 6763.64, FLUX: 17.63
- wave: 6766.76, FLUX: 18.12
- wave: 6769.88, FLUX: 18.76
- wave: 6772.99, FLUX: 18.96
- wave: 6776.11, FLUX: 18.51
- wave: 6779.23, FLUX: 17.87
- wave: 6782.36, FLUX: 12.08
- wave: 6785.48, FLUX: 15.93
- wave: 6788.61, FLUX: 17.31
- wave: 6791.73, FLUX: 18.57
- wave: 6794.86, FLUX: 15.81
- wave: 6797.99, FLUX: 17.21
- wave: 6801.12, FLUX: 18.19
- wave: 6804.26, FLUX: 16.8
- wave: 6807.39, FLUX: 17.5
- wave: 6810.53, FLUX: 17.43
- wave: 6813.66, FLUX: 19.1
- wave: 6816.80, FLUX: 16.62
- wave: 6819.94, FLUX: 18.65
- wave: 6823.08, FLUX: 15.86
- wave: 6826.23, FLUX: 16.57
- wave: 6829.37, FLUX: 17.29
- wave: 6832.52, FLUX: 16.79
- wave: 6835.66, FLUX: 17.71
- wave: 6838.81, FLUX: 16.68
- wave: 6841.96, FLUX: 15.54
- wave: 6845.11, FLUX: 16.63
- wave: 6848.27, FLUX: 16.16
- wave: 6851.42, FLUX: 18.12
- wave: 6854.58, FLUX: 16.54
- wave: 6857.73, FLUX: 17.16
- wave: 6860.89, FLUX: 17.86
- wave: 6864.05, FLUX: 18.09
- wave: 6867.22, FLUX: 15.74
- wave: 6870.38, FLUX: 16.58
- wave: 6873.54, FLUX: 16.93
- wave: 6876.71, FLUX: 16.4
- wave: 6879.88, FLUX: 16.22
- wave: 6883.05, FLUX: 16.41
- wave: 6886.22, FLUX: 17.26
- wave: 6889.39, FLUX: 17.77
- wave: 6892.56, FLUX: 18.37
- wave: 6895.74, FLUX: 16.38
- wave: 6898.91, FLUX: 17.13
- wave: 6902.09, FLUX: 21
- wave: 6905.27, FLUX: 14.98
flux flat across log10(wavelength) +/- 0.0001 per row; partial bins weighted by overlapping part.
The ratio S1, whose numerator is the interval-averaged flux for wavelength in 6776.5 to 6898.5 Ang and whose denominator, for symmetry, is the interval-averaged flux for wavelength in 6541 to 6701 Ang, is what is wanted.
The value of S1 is 0.44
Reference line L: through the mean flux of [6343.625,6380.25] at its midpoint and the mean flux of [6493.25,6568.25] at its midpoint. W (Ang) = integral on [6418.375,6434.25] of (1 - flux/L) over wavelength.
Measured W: 6.7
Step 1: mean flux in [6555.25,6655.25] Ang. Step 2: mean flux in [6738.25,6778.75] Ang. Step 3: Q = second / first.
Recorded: 0.40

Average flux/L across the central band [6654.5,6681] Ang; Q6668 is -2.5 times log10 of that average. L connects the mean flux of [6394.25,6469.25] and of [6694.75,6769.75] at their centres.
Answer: 0.22 mag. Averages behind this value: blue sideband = 18.2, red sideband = 24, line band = 18.6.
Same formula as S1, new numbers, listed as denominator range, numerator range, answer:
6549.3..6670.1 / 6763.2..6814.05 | 0.41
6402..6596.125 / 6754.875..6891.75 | 0.48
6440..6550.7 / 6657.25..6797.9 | 0.85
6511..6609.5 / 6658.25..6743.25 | 0.45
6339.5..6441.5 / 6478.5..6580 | 2.33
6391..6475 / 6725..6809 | 1.09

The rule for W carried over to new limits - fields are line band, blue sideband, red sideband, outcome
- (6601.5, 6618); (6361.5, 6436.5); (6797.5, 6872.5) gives -3.9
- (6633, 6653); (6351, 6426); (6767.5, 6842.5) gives -1.7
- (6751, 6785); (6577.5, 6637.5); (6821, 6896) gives 8.9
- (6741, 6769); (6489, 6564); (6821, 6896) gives 7.8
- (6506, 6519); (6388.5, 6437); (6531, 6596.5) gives 7.2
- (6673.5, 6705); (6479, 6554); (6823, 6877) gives 5.6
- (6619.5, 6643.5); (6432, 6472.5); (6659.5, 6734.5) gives 2.9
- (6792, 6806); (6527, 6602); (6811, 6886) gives 4.3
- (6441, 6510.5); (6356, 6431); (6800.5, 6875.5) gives -3.2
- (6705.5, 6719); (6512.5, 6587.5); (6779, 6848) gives 0.8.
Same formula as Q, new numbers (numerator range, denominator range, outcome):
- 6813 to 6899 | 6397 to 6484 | 0.92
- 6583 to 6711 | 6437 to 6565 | 0.71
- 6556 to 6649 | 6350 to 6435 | 2.45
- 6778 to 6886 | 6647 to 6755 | 0.76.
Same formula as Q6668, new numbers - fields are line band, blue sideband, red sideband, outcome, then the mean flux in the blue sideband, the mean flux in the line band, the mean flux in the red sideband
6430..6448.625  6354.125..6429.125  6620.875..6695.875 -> 0.01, 19.2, 19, 18.9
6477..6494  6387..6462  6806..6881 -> -0.11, 18.2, 20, 17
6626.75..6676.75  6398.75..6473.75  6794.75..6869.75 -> -0.08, 18.3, 19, 17.1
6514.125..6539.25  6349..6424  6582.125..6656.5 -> -0.12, 19.3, 27.5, 28.2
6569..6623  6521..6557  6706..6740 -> -0.08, 41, 41.4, 30.9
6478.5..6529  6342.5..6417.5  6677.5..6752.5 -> -0.02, 19.4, 21.6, 24.2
